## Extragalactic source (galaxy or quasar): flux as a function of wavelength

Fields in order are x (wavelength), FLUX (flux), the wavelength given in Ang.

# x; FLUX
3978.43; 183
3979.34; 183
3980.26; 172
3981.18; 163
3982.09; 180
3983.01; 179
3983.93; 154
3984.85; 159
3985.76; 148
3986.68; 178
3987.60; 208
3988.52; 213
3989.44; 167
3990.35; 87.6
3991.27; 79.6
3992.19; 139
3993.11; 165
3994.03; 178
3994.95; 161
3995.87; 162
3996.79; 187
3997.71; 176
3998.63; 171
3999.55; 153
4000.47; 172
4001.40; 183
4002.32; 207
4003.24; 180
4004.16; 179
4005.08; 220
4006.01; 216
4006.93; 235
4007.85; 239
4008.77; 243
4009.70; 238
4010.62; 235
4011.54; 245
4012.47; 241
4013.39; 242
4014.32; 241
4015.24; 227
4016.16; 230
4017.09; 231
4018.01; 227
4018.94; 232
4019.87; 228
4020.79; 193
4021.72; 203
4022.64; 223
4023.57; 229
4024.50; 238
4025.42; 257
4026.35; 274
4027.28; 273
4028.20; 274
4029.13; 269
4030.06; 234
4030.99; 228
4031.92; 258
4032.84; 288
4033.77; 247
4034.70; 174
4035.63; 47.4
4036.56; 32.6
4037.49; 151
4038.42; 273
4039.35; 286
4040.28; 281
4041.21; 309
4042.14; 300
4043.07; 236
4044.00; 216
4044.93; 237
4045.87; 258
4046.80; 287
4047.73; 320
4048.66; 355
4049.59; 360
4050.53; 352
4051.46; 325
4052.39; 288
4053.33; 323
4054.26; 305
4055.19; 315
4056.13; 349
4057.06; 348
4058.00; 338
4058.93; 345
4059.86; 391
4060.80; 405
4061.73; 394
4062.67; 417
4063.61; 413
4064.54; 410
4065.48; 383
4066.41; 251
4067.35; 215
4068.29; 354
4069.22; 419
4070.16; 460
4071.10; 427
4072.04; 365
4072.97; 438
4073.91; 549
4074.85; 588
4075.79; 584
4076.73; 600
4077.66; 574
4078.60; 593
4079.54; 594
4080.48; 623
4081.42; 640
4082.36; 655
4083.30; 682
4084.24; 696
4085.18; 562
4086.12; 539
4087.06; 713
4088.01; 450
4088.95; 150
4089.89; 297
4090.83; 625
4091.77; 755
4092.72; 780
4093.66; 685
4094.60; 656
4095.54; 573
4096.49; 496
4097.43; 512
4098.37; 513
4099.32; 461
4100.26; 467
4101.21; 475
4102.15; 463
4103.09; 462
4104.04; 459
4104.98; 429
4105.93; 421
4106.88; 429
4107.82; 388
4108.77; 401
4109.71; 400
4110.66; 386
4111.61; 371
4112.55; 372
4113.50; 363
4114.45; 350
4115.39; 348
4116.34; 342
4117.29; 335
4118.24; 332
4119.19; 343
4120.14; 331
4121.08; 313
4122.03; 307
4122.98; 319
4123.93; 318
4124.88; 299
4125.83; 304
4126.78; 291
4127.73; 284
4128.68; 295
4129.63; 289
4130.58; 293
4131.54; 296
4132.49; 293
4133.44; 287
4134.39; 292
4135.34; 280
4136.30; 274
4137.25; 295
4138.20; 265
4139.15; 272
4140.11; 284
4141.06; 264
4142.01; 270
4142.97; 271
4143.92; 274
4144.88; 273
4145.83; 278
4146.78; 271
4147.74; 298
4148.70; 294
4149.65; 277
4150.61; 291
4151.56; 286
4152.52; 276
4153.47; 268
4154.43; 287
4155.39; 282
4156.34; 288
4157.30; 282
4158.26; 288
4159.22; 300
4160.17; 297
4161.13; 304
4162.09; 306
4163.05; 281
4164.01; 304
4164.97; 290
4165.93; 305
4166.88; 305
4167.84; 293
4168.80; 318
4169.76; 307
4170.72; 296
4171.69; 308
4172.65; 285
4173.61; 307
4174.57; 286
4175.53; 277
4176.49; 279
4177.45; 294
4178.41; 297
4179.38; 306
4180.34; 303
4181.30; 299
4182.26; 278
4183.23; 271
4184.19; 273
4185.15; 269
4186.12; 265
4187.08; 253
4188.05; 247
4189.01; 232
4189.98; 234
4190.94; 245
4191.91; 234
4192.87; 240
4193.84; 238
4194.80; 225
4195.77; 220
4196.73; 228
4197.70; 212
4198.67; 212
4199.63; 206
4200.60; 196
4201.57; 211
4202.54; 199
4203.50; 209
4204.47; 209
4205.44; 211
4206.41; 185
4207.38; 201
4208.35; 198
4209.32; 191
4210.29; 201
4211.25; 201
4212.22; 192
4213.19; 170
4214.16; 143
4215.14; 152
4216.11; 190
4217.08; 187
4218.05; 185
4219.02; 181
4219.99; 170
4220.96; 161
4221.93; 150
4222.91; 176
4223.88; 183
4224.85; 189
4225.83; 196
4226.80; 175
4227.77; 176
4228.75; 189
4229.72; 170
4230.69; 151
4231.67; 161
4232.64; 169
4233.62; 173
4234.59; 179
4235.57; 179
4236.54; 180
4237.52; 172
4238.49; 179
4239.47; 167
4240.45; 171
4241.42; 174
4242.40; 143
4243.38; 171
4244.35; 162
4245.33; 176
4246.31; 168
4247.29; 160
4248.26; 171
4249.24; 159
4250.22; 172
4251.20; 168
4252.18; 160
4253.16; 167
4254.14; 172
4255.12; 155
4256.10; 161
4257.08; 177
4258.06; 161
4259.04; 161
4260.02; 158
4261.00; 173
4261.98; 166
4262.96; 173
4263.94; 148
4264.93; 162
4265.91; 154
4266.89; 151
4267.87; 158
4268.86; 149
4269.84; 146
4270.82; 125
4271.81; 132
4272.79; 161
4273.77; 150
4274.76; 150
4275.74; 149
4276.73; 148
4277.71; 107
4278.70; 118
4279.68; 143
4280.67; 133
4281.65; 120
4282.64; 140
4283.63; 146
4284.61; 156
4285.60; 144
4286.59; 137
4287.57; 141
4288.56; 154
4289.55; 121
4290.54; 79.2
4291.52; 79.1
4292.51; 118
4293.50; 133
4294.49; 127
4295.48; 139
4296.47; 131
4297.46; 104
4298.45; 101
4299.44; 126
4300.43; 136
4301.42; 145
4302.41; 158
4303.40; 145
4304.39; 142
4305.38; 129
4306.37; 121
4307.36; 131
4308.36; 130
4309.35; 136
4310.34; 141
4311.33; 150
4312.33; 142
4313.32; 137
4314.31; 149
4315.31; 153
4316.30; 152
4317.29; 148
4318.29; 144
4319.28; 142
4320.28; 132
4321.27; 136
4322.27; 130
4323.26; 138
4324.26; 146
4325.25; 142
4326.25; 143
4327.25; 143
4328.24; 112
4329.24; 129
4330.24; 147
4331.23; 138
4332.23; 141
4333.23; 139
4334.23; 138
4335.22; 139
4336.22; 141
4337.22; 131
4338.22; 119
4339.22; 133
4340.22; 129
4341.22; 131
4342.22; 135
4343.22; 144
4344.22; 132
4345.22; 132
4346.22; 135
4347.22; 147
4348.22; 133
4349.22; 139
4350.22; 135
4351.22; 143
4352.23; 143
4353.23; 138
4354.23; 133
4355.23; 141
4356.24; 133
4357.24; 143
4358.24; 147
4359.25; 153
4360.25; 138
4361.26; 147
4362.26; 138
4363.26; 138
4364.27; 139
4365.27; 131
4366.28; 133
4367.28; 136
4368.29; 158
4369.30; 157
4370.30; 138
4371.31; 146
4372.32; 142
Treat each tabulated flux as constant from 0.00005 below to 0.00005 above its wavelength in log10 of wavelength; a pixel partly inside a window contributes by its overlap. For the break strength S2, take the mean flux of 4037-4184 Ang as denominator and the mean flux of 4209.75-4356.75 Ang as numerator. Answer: 0.41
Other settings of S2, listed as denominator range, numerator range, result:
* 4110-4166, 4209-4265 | 0.57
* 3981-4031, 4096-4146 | 1.71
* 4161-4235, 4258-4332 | 0.61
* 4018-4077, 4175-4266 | 0.64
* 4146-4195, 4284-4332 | 0.48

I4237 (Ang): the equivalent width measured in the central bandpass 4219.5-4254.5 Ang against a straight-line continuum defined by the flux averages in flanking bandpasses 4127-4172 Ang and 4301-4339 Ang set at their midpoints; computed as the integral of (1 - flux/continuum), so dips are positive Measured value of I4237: 6.73 Ang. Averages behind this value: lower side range 288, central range 171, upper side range 139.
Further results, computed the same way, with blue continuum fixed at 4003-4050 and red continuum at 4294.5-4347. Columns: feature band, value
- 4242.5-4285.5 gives 0.6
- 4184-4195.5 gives -4.0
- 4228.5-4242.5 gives -0.4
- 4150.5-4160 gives -4.5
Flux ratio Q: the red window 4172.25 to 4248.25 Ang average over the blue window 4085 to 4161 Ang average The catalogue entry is 0.6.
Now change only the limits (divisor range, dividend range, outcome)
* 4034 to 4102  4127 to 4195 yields 0.67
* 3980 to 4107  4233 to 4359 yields 0.44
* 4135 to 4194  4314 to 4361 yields 0.49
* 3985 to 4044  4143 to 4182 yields 1.39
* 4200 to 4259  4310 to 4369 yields 0.79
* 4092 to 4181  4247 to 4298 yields 0.43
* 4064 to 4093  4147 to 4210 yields 0.51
